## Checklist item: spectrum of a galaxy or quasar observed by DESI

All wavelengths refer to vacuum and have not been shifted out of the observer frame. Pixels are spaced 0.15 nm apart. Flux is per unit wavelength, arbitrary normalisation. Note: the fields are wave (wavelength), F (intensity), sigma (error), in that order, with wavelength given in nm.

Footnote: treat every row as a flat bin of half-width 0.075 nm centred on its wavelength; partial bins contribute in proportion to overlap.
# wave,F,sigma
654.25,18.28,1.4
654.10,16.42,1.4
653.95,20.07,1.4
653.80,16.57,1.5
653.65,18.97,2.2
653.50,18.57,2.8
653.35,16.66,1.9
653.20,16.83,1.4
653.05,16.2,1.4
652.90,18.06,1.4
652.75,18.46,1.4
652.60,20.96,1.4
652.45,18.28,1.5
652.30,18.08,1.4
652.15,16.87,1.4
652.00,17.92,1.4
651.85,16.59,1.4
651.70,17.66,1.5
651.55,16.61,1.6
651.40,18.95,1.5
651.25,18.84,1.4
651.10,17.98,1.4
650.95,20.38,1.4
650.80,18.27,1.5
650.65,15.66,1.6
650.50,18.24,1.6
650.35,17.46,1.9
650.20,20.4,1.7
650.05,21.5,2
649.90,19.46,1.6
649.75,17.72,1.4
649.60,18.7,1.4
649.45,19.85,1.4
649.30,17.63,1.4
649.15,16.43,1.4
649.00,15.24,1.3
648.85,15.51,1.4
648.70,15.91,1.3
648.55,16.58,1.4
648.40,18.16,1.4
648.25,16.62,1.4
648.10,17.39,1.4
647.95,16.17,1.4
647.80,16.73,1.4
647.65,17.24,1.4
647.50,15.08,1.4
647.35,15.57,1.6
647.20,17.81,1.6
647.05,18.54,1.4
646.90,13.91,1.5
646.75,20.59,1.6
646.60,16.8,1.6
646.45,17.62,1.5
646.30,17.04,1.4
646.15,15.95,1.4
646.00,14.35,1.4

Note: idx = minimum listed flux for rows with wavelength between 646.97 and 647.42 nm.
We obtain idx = 15.57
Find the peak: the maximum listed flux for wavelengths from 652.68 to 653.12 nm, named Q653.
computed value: 18.46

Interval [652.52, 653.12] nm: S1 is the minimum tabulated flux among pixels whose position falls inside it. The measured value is 16.2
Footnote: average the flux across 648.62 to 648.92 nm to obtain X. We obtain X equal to 15.7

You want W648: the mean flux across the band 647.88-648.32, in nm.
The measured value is 16.7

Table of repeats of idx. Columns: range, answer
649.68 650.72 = 15.66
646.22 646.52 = 17.04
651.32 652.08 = 16.59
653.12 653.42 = 16.66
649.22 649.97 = 17.63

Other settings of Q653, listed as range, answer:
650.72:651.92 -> 20.38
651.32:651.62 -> 18.95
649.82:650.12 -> 21.5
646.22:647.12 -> 20.59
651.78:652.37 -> 18.08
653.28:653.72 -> 18.97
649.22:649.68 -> 19.85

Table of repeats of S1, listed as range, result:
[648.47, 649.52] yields 15.24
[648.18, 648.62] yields 16.58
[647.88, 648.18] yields 16.17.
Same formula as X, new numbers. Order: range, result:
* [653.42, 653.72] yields 18.7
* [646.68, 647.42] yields 17.3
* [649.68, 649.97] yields 18.6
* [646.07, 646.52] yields 16.8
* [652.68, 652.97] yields 18.3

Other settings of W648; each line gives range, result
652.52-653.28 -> 18.1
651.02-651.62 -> 18.1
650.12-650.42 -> 19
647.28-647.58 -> 15.4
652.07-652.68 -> 18.5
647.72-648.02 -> 16.5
